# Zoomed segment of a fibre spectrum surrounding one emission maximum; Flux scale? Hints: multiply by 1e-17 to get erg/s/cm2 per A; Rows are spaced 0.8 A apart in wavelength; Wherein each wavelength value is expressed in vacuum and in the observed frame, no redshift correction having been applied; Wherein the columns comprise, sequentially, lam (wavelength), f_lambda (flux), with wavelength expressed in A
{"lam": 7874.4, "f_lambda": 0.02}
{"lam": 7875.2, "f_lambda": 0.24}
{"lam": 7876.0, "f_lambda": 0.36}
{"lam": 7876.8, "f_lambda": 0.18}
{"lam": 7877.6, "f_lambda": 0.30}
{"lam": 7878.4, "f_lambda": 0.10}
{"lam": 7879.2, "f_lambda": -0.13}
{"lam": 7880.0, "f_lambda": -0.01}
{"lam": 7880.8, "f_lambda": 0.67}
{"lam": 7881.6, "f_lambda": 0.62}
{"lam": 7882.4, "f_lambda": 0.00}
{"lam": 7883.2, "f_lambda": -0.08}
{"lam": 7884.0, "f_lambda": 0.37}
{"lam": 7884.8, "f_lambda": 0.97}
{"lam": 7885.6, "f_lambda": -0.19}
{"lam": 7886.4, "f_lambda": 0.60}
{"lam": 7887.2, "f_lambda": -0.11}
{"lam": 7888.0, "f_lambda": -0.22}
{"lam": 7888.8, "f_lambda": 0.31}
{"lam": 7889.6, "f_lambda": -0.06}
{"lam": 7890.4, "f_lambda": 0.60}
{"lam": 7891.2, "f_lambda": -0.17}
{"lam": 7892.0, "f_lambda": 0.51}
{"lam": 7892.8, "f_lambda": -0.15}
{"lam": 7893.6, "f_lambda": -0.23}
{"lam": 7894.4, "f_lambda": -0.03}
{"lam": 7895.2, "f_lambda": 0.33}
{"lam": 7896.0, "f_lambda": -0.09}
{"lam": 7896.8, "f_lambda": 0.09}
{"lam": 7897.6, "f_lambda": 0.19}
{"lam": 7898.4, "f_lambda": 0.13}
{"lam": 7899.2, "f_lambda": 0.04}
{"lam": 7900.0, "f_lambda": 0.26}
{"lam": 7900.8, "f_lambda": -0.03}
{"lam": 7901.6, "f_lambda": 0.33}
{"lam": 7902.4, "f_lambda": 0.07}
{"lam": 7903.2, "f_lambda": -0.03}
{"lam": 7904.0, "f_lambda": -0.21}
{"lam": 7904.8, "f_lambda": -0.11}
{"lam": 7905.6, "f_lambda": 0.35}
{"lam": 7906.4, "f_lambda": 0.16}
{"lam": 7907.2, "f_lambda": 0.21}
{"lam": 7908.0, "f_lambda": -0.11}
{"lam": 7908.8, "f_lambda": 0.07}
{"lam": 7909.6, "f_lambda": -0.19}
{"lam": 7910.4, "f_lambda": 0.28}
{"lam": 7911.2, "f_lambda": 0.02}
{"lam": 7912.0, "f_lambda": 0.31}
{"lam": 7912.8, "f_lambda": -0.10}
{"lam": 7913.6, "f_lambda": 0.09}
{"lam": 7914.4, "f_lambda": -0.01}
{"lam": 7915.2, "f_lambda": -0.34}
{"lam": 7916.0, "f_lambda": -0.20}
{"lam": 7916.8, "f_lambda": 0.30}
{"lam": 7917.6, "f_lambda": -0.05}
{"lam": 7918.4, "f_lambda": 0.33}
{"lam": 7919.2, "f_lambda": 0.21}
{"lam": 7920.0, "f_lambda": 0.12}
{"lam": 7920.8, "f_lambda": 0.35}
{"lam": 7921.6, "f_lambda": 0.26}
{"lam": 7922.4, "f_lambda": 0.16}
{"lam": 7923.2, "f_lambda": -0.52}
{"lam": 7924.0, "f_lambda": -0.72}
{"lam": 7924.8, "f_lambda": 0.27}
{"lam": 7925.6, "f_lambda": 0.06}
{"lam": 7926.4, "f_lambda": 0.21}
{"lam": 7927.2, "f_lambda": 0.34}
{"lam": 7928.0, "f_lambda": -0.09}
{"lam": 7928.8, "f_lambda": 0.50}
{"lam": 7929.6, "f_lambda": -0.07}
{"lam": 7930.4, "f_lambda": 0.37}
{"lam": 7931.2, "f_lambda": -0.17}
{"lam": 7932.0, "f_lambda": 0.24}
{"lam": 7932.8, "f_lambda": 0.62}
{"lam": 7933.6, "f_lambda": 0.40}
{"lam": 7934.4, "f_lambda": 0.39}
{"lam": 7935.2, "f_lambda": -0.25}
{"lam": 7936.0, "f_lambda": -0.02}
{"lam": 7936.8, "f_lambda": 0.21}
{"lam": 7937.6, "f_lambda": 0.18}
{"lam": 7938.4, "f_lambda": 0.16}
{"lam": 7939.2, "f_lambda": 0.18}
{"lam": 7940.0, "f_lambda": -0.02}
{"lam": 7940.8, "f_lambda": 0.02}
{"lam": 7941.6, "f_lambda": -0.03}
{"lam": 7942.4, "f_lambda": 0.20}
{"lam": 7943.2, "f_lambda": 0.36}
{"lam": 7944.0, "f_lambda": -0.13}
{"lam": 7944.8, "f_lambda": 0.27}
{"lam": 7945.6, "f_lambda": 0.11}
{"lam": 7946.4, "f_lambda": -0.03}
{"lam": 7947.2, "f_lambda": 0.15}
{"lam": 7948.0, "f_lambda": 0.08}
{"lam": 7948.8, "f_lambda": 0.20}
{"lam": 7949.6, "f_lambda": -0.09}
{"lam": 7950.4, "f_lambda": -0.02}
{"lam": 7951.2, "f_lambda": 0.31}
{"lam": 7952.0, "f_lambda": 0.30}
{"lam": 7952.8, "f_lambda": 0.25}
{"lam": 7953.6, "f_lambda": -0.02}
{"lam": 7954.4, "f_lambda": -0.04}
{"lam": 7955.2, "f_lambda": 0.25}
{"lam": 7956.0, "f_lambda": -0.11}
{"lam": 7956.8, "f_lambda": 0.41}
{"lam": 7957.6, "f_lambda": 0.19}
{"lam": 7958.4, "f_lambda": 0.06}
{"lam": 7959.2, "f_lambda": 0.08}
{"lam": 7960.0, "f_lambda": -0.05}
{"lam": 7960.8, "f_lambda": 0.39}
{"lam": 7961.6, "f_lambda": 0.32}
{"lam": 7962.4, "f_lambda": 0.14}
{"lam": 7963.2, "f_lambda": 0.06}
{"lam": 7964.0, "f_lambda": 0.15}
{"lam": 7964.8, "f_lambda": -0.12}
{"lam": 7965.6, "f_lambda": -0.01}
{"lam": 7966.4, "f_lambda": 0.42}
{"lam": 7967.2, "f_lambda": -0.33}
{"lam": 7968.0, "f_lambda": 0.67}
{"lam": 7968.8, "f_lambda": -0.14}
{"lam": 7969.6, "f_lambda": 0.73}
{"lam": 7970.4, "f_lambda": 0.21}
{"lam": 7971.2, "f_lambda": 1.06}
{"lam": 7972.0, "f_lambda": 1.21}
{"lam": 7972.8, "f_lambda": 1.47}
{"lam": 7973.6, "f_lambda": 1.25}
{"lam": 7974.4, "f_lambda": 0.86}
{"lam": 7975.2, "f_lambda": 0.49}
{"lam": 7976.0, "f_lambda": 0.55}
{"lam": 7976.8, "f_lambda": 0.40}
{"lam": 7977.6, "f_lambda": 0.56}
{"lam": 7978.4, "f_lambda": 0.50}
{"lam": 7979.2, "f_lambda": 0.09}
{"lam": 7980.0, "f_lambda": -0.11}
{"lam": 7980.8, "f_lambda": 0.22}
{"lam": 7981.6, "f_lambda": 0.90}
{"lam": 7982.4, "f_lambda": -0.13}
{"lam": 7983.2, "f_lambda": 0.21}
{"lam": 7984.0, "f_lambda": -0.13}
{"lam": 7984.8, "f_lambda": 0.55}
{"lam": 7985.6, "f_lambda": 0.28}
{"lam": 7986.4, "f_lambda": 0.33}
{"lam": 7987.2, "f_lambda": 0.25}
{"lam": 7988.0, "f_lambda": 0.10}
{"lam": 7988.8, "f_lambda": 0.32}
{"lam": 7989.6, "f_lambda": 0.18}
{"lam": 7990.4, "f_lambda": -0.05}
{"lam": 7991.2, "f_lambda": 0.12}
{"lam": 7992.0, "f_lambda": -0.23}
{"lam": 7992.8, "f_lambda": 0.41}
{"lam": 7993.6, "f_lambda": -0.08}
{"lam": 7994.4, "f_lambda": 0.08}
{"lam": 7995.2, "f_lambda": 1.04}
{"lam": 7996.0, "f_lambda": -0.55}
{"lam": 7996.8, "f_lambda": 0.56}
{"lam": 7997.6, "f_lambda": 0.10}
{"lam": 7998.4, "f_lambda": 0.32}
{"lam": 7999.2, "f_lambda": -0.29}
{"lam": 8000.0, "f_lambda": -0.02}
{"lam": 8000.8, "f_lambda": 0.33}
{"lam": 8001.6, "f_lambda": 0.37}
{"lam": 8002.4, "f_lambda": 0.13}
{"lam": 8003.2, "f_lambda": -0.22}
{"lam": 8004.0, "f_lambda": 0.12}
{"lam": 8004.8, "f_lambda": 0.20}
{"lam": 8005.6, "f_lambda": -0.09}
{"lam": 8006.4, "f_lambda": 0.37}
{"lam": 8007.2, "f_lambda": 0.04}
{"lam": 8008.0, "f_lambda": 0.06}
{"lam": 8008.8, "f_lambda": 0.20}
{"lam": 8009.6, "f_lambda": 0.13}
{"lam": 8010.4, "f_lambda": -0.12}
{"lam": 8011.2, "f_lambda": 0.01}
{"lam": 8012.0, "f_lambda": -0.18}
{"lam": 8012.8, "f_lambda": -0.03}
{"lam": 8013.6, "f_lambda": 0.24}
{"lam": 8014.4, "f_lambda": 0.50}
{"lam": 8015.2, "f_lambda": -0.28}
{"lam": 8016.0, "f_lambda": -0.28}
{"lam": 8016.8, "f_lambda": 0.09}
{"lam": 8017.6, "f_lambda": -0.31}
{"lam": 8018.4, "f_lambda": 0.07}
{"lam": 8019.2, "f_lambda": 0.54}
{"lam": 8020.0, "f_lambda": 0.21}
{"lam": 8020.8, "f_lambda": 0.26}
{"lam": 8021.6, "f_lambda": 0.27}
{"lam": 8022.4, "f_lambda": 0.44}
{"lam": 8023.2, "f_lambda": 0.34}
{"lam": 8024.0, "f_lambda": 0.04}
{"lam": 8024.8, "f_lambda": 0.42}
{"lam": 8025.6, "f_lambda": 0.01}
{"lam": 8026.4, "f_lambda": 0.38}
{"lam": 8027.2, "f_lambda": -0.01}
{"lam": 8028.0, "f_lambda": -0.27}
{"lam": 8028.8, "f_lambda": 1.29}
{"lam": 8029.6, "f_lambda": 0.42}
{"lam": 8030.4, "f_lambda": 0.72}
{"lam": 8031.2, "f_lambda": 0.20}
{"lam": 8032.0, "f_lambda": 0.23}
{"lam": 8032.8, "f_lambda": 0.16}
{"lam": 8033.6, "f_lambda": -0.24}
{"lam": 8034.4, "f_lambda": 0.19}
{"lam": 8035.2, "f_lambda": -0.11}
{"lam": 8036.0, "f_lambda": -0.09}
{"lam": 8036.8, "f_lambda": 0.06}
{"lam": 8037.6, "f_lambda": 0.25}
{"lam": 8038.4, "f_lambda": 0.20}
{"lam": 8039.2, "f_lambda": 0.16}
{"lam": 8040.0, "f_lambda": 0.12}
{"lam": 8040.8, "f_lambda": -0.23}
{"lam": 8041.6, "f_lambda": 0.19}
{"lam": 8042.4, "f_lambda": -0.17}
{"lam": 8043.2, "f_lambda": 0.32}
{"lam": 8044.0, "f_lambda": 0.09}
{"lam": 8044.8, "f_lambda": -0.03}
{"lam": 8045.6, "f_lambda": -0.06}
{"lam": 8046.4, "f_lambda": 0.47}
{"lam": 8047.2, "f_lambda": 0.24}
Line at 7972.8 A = Hbeta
